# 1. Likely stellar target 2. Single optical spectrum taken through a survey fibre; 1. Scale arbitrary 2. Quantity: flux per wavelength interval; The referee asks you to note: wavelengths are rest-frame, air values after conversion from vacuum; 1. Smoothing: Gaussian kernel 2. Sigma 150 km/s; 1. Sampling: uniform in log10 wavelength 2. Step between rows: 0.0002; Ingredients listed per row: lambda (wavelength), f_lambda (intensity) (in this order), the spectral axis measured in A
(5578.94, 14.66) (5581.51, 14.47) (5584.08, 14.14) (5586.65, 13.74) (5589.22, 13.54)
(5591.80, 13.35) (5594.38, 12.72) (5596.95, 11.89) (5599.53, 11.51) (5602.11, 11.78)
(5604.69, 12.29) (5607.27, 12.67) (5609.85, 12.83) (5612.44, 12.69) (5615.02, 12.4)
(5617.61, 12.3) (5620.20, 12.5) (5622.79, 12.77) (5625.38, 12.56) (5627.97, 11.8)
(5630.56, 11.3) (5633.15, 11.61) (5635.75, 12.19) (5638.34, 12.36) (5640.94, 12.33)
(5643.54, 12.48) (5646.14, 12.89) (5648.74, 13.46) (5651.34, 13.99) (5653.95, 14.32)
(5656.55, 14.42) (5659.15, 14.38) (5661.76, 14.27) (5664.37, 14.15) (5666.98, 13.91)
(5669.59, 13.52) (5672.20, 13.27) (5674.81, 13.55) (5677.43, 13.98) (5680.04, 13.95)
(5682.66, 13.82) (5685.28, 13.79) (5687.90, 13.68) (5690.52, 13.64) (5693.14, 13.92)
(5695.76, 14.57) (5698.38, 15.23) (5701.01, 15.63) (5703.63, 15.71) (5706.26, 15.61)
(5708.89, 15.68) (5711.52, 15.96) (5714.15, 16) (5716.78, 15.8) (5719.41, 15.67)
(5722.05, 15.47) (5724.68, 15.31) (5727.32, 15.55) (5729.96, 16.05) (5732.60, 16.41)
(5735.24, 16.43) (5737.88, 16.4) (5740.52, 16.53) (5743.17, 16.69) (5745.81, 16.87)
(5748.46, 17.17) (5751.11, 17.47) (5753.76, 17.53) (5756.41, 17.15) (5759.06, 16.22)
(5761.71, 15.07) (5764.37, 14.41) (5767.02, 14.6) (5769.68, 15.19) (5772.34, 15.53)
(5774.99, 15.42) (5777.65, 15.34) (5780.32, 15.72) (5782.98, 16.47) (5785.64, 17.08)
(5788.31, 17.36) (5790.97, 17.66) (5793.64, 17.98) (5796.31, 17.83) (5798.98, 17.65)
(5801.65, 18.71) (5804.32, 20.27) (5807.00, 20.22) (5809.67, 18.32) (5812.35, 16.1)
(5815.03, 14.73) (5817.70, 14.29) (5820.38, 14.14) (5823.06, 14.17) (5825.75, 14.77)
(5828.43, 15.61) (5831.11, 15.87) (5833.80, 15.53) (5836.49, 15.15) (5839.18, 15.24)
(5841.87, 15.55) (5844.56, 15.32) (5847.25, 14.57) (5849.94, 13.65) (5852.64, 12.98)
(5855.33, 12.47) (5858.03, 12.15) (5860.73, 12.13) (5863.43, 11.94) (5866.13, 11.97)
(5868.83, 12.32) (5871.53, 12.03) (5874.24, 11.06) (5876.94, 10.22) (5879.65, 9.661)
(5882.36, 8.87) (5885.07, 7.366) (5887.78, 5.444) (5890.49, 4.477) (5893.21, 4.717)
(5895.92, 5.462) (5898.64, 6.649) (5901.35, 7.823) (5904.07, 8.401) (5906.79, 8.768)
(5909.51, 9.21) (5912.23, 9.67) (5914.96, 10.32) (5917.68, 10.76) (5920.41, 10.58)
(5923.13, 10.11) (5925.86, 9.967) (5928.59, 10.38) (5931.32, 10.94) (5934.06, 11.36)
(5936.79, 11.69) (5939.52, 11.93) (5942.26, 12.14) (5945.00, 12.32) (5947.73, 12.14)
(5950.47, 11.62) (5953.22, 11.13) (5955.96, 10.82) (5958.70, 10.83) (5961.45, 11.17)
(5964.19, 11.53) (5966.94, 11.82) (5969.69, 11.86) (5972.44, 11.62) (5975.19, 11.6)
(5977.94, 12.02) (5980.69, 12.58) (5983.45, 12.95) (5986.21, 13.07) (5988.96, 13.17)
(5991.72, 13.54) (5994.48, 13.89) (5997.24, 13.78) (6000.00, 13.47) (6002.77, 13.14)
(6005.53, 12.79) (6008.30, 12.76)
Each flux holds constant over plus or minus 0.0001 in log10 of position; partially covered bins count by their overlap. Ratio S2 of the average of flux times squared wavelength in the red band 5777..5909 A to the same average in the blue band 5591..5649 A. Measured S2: 1.16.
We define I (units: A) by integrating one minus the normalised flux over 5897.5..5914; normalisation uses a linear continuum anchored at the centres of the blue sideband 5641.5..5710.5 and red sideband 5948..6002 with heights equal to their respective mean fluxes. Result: 5.5 A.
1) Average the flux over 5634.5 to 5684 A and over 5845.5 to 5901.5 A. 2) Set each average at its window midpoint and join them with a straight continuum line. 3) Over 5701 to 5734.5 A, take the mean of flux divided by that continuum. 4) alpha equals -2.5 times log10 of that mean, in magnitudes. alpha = -0.25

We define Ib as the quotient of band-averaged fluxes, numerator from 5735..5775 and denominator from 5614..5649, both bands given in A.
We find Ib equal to 1.31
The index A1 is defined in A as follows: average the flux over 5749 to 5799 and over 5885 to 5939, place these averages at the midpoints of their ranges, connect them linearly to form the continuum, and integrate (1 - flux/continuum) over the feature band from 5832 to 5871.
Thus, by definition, -4.7 A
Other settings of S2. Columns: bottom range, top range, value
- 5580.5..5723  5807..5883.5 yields 1.08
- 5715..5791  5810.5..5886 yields 0.85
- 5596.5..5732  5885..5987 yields 0.82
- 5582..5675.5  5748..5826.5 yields 1.35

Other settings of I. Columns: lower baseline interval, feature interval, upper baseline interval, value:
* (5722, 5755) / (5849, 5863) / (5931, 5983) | 1.3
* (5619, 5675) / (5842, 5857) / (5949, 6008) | -1.5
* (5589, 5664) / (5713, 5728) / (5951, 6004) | -3.6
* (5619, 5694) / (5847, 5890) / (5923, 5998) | 4.7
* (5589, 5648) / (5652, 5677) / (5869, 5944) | -4.4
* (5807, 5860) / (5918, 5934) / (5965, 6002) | 3.6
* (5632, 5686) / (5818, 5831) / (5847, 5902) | -5.0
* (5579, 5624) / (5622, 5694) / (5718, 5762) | 5.0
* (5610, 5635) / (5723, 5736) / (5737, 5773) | -0.4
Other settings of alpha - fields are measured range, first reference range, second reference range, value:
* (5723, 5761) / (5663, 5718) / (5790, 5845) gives -0.083 mag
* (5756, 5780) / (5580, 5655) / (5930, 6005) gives -0.227 mag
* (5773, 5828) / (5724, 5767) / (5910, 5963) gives -0.132 mag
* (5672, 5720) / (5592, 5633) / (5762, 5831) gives -0.044 mag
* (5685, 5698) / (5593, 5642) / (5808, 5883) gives -0.108 mag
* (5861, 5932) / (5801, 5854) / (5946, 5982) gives 0.423 mag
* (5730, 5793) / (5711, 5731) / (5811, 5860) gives -0.069 mag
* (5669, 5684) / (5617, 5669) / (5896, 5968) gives -0.080 mag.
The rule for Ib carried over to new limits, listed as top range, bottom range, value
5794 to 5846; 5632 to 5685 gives 1.21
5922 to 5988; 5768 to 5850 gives 0.71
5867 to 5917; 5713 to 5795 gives 0.53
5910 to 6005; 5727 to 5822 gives 0.71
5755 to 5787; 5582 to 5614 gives 1.23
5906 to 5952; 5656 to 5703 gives 0.77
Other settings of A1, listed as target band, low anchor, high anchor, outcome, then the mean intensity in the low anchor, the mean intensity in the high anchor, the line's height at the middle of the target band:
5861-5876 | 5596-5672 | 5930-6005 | 0.6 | 12.8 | 12.2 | 12.4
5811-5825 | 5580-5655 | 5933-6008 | -2.5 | 12.7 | 12.2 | 12.4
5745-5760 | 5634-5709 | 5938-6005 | -4.0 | 13.9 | 12.3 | 13.5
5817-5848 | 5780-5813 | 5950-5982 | 2.8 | 17.9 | 11.5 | 16.5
